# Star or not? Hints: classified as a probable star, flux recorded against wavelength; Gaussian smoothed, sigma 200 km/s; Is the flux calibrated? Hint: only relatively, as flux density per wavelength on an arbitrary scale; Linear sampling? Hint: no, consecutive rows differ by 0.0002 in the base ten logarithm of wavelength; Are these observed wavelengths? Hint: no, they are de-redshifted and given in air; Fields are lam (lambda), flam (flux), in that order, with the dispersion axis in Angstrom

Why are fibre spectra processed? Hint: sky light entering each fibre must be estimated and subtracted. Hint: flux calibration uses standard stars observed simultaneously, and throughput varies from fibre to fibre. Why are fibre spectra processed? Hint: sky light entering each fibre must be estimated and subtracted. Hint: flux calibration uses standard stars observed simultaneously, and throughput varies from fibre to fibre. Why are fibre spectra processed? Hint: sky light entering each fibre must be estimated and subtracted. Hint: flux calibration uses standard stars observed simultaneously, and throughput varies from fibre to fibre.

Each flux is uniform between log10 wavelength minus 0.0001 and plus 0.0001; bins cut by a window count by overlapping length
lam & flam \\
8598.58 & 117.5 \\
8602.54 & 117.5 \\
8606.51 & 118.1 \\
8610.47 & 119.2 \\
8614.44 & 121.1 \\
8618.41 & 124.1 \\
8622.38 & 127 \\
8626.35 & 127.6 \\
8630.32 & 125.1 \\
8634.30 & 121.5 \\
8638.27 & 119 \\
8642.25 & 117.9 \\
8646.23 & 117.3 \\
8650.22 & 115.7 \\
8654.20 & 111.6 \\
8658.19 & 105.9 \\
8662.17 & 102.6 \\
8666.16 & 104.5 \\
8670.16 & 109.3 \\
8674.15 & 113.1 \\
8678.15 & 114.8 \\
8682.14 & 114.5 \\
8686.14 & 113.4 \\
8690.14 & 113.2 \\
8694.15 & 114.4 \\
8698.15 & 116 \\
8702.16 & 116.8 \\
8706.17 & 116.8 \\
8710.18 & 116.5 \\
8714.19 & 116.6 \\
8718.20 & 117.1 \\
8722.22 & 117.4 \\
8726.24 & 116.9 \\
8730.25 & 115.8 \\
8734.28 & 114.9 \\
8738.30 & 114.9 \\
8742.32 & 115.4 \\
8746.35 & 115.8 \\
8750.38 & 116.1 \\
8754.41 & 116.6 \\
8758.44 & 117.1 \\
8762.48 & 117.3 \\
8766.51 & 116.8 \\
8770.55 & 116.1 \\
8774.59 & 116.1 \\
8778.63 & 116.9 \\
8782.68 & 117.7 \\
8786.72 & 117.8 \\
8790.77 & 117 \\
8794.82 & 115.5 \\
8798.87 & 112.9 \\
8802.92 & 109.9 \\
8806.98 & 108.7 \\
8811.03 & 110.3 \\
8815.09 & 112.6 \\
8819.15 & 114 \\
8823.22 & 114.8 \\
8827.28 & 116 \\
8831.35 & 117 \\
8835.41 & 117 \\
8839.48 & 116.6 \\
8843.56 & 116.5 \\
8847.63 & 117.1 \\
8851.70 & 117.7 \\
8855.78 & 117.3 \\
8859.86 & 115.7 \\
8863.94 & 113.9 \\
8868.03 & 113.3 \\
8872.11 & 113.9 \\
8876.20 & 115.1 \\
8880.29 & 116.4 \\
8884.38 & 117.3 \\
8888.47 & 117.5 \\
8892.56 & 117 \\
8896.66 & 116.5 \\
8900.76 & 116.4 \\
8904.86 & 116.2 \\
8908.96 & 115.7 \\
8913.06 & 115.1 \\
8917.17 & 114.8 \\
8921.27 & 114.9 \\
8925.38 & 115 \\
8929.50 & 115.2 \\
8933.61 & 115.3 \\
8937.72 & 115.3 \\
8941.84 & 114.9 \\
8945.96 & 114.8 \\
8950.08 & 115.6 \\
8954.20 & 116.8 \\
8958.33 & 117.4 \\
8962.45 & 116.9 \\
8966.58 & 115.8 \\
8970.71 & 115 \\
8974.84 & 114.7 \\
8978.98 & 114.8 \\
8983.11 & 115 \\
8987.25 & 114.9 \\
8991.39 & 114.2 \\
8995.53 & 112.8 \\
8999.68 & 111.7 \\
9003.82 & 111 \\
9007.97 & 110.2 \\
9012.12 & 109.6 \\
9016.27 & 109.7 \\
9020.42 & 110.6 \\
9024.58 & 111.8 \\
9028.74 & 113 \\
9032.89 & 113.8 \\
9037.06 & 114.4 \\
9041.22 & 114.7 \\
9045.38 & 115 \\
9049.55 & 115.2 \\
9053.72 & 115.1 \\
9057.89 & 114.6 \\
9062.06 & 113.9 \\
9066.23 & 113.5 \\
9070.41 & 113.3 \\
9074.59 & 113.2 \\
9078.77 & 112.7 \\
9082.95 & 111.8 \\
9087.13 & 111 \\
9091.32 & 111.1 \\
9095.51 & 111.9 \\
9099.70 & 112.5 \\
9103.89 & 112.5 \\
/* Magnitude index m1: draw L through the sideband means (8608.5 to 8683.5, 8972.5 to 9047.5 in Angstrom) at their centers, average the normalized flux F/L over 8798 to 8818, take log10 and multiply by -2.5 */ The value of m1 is 0.038 mag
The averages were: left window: 116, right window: 113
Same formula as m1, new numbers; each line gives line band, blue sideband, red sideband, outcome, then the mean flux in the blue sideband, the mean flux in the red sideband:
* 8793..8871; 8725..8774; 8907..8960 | 0.01 mag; 116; 115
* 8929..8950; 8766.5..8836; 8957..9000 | 0.00 mag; 115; 115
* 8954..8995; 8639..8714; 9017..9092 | -0.02 mag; 113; 113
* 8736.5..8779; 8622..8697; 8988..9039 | -0.02 mag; 115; 112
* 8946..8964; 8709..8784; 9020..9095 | -0.02 mag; 116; 113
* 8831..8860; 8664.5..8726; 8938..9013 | -0.02 mag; 114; 114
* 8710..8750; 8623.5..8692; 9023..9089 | -0.02 mag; 115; 114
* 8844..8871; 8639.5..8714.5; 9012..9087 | -0.03 mag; 113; 113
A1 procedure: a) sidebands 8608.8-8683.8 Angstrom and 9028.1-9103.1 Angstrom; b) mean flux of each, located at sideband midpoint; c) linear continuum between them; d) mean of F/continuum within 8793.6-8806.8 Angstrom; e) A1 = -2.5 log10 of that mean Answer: 0.03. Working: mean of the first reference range 116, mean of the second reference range 113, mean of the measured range 112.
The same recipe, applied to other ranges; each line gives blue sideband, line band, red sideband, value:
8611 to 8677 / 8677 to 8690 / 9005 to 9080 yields 0.02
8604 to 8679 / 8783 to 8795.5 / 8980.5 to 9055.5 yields -0.02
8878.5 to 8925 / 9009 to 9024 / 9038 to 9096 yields 0.04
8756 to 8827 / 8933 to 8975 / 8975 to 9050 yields -0.02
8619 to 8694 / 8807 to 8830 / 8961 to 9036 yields 0.01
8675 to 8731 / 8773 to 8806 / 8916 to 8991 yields 0.00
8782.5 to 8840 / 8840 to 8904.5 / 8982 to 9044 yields -0.02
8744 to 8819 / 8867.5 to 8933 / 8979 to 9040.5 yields -0.02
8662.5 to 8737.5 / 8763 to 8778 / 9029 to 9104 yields -0.02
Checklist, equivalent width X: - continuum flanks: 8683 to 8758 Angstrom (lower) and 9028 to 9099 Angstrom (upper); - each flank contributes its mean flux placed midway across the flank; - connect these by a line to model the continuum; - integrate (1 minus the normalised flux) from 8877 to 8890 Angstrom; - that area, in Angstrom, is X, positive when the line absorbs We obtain -0.25 Angstrom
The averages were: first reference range 116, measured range 117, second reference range 113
